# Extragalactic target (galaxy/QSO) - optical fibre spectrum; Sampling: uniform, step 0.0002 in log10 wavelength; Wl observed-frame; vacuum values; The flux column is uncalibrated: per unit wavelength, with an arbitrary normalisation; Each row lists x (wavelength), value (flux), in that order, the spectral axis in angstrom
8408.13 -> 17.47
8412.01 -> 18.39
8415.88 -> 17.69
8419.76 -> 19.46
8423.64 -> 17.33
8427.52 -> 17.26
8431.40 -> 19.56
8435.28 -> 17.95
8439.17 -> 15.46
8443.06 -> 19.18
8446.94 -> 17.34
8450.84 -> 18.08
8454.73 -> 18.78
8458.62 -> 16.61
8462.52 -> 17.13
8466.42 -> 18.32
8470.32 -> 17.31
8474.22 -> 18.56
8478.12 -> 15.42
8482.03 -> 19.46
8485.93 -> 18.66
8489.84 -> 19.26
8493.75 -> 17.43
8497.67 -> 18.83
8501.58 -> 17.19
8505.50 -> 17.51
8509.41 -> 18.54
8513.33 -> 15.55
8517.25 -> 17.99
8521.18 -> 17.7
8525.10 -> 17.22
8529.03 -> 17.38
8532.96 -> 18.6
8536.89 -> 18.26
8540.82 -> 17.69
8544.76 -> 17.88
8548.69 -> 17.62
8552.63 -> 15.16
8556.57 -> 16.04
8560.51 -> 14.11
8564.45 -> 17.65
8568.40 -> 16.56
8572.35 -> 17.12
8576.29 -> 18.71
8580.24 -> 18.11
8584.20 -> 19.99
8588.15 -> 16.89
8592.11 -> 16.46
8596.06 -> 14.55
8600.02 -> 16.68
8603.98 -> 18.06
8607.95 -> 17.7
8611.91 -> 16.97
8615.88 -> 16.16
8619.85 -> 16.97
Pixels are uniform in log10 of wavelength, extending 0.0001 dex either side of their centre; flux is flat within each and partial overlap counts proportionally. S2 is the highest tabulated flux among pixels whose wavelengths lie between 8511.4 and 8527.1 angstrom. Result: 17.99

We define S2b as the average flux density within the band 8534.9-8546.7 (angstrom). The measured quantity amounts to 17.9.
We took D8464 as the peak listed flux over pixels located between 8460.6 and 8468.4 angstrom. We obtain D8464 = 18.32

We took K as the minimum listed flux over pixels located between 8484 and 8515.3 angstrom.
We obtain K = 15.55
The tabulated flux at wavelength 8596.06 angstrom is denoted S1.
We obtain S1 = 14.55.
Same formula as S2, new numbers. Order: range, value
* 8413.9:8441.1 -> 19.56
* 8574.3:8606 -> 19.99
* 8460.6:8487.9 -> 19.46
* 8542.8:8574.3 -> 17.88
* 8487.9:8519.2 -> 19.26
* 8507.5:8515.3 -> 18.54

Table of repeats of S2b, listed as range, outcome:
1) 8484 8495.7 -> 18.4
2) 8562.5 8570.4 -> 17.1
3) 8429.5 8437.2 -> 18.8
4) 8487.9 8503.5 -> 18.2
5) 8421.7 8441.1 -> 17.5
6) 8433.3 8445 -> 17.5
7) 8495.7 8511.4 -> 18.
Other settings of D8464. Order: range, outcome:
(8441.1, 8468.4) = 19.18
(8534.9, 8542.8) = 18.26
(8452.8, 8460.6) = 18.78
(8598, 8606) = 18.06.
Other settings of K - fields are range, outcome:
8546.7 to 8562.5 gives 14.11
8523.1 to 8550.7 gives 17.22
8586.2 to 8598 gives 14.55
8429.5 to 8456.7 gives 15.46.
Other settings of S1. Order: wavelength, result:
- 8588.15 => 16.89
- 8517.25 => 17.99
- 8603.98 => 18.06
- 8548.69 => 17.62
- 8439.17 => 15.46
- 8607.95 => 17.7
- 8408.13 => 17.47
